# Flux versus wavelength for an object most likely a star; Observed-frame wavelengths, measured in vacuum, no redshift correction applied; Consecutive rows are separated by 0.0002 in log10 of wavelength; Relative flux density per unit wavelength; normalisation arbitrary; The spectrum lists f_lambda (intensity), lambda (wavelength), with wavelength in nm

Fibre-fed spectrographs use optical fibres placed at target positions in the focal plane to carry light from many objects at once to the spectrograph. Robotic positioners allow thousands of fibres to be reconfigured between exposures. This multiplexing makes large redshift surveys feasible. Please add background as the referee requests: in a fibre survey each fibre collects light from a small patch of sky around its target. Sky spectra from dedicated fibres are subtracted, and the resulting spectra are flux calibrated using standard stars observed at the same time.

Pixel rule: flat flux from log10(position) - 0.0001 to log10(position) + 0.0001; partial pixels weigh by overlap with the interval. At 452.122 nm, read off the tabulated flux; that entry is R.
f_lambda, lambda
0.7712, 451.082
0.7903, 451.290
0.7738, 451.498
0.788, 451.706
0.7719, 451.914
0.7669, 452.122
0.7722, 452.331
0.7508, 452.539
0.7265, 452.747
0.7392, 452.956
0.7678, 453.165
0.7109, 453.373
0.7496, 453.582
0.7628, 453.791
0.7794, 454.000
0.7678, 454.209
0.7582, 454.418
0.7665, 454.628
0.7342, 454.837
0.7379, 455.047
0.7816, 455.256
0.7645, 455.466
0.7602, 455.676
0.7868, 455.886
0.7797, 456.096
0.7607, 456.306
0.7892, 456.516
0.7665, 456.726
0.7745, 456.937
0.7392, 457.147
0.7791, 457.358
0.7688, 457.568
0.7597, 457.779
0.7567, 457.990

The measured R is 0.7669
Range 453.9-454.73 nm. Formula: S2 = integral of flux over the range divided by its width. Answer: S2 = 0.768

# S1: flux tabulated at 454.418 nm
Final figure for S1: 0.7582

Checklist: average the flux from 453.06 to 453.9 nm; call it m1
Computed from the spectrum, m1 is 0.748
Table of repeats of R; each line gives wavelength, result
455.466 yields 0.7645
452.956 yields 0.7392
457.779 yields 0.7597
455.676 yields 0.7602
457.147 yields 0.7392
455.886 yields 0.7868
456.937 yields 0.7745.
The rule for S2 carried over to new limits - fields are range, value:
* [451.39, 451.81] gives 0.781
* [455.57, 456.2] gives 0.775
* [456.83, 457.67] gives 0.765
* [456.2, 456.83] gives 0.773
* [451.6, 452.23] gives 0.775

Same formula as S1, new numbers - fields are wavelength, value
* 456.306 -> 0.7607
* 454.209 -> 0.7678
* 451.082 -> 0.7712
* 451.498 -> 0.7738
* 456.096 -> 0.7797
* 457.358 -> 0.7791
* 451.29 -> 0.7903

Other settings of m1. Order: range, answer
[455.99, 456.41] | 0.77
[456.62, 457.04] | 0.77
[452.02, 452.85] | 0.754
